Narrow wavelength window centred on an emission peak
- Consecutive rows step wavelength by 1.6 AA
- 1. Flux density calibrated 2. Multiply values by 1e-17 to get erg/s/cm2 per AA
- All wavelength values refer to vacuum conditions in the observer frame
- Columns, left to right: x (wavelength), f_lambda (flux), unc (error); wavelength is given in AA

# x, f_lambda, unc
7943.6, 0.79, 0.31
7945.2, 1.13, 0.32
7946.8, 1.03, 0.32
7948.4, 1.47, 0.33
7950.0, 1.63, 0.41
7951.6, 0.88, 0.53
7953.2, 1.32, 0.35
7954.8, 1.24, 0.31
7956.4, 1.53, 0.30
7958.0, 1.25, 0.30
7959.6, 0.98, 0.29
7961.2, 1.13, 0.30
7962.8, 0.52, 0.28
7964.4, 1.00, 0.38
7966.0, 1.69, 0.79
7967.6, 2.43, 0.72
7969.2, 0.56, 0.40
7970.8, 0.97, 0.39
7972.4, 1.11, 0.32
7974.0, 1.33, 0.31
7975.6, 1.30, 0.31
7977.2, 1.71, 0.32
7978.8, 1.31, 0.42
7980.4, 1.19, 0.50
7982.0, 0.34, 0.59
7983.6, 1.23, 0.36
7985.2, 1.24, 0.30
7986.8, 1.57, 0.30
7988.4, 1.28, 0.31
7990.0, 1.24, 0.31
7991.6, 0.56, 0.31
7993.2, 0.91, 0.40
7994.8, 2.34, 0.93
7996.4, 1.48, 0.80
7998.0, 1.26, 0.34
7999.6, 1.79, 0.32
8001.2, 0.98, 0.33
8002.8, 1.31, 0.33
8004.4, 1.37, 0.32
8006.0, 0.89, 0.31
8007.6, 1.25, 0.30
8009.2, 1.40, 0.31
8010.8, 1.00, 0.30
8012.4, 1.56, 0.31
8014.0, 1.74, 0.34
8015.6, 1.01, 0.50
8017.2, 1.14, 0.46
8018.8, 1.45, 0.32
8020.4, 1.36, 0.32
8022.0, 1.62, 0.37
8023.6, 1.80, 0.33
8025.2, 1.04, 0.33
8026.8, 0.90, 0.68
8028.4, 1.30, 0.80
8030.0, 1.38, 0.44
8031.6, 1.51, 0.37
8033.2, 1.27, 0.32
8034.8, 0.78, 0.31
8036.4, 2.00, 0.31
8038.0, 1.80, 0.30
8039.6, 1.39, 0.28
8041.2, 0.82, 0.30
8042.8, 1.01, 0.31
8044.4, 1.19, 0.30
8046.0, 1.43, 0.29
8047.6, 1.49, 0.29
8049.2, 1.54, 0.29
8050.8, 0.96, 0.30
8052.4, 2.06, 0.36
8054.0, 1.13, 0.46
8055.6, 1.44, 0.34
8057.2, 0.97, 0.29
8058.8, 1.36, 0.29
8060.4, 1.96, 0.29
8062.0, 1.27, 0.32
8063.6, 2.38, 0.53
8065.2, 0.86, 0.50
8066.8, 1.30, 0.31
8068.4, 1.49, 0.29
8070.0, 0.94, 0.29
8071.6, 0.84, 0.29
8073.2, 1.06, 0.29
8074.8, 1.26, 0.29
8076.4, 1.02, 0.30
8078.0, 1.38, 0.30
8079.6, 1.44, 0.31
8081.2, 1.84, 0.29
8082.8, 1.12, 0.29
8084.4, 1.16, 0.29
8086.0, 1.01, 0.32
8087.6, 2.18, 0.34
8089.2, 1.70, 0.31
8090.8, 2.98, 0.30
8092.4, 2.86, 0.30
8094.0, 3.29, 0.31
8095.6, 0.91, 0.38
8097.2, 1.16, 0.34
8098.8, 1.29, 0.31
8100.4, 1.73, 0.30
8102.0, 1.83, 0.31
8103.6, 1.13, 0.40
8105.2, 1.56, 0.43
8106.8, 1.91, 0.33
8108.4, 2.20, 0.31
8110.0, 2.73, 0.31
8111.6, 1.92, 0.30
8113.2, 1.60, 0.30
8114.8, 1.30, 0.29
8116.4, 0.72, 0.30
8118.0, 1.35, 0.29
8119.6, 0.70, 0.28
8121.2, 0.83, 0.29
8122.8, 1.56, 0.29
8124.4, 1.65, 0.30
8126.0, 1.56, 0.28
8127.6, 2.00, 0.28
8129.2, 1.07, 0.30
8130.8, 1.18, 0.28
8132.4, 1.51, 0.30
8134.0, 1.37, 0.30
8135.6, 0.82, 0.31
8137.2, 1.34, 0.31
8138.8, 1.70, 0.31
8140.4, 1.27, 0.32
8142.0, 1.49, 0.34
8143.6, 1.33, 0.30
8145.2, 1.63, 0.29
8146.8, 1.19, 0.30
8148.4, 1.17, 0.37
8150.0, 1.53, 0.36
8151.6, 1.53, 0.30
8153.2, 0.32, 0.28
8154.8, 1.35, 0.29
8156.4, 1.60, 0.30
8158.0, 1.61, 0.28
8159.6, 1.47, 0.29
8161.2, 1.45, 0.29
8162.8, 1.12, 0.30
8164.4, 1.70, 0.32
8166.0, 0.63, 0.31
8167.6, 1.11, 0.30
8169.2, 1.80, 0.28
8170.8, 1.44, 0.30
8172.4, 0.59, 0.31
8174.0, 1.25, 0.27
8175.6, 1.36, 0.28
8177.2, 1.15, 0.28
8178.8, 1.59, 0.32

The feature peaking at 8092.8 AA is [S II]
